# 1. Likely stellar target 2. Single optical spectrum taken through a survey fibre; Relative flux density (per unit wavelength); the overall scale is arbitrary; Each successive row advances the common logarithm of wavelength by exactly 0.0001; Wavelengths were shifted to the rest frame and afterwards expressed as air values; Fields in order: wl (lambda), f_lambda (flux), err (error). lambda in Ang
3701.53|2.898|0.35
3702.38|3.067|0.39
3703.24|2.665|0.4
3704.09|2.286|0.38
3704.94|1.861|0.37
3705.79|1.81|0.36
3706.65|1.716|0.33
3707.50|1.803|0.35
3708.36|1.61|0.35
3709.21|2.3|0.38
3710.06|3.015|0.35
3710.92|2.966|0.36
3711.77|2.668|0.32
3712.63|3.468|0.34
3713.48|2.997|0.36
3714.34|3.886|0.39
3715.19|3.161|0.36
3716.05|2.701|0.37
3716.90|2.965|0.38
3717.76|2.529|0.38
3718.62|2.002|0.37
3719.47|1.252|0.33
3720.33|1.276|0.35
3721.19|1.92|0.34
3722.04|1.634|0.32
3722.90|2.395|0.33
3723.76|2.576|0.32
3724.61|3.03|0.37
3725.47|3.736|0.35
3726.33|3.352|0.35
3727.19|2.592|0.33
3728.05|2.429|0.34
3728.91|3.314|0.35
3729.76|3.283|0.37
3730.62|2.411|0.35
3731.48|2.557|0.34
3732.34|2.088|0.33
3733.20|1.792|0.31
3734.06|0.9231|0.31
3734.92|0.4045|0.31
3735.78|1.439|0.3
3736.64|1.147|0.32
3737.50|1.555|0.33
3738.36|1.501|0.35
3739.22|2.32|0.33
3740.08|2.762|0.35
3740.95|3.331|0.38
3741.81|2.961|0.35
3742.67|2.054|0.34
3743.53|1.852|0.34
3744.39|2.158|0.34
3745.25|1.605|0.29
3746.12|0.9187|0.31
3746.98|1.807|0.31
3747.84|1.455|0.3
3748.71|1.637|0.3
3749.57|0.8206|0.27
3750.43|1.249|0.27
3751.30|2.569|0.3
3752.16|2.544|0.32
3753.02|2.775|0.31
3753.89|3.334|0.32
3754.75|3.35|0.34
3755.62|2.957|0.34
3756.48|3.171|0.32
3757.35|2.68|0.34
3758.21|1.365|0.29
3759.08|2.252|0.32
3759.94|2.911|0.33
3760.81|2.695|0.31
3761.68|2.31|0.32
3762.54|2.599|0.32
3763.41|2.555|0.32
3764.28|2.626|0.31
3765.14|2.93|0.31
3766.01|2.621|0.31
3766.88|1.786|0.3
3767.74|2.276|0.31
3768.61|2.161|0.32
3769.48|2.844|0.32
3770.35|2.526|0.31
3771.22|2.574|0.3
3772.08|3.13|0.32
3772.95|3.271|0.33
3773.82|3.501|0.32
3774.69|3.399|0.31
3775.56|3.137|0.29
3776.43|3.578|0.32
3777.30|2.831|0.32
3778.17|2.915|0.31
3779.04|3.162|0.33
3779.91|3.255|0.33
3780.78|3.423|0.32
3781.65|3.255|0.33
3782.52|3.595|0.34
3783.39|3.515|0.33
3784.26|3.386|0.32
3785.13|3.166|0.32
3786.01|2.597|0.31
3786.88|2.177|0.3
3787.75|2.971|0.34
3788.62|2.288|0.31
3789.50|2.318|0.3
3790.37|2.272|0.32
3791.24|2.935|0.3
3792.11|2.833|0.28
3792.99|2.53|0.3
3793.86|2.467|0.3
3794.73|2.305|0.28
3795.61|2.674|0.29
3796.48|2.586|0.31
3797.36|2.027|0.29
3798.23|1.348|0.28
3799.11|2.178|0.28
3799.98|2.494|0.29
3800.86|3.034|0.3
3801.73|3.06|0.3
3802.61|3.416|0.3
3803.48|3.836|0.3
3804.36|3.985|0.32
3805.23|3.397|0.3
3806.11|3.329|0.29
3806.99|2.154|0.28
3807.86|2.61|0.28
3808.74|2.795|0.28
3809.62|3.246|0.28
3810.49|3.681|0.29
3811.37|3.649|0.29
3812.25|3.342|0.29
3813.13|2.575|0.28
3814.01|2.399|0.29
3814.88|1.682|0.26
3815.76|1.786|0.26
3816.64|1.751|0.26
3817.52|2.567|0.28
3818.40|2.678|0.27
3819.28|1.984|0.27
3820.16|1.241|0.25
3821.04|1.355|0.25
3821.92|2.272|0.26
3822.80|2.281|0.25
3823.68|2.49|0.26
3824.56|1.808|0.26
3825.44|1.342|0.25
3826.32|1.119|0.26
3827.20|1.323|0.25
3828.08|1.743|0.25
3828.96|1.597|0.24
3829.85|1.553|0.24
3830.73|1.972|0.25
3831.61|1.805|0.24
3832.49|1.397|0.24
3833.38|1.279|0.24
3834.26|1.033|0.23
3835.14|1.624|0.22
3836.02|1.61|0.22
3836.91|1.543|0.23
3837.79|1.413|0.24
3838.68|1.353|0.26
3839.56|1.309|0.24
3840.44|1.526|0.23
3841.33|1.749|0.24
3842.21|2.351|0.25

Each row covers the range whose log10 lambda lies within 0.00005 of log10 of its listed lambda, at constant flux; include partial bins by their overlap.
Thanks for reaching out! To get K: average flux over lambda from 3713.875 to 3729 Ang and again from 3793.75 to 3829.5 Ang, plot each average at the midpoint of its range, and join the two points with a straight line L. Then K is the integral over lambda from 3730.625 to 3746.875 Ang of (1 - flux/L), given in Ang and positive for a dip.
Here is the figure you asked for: 4.4 Ang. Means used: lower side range 2.58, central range 1.87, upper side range 2.43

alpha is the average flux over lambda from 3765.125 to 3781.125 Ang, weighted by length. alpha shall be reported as 2.91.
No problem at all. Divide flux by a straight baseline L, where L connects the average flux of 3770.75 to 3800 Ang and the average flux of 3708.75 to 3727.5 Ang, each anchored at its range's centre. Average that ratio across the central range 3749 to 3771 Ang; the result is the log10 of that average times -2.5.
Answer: 0.12 mag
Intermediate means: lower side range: 2.65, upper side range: 2.83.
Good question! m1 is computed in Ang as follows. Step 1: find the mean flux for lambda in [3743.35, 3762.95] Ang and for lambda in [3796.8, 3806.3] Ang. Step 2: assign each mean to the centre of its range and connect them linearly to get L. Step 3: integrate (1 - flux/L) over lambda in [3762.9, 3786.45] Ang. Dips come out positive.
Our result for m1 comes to -4.01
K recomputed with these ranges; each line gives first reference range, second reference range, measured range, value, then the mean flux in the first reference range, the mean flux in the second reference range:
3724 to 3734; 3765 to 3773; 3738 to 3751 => 3.68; 2.71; 2.57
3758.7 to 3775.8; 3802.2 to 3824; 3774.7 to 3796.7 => -1.75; 2.7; 2.66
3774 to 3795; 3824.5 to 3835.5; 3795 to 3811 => -3.78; 2.94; 1.5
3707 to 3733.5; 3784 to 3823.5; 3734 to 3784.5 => 2.19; 2.57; 2.61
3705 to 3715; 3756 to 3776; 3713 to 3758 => 5.48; 2.56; 2.67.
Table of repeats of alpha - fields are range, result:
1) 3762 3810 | 2.83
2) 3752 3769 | 2.6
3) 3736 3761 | 2.19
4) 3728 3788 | 2.49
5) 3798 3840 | 2.2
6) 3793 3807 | 2.78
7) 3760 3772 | 2.53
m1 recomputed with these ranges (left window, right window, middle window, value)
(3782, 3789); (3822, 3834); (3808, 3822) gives -2.34 Ang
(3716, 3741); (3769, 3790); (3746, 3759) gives 2.00 Ang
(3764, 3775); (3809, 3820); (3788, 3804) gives 0.26 Ang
